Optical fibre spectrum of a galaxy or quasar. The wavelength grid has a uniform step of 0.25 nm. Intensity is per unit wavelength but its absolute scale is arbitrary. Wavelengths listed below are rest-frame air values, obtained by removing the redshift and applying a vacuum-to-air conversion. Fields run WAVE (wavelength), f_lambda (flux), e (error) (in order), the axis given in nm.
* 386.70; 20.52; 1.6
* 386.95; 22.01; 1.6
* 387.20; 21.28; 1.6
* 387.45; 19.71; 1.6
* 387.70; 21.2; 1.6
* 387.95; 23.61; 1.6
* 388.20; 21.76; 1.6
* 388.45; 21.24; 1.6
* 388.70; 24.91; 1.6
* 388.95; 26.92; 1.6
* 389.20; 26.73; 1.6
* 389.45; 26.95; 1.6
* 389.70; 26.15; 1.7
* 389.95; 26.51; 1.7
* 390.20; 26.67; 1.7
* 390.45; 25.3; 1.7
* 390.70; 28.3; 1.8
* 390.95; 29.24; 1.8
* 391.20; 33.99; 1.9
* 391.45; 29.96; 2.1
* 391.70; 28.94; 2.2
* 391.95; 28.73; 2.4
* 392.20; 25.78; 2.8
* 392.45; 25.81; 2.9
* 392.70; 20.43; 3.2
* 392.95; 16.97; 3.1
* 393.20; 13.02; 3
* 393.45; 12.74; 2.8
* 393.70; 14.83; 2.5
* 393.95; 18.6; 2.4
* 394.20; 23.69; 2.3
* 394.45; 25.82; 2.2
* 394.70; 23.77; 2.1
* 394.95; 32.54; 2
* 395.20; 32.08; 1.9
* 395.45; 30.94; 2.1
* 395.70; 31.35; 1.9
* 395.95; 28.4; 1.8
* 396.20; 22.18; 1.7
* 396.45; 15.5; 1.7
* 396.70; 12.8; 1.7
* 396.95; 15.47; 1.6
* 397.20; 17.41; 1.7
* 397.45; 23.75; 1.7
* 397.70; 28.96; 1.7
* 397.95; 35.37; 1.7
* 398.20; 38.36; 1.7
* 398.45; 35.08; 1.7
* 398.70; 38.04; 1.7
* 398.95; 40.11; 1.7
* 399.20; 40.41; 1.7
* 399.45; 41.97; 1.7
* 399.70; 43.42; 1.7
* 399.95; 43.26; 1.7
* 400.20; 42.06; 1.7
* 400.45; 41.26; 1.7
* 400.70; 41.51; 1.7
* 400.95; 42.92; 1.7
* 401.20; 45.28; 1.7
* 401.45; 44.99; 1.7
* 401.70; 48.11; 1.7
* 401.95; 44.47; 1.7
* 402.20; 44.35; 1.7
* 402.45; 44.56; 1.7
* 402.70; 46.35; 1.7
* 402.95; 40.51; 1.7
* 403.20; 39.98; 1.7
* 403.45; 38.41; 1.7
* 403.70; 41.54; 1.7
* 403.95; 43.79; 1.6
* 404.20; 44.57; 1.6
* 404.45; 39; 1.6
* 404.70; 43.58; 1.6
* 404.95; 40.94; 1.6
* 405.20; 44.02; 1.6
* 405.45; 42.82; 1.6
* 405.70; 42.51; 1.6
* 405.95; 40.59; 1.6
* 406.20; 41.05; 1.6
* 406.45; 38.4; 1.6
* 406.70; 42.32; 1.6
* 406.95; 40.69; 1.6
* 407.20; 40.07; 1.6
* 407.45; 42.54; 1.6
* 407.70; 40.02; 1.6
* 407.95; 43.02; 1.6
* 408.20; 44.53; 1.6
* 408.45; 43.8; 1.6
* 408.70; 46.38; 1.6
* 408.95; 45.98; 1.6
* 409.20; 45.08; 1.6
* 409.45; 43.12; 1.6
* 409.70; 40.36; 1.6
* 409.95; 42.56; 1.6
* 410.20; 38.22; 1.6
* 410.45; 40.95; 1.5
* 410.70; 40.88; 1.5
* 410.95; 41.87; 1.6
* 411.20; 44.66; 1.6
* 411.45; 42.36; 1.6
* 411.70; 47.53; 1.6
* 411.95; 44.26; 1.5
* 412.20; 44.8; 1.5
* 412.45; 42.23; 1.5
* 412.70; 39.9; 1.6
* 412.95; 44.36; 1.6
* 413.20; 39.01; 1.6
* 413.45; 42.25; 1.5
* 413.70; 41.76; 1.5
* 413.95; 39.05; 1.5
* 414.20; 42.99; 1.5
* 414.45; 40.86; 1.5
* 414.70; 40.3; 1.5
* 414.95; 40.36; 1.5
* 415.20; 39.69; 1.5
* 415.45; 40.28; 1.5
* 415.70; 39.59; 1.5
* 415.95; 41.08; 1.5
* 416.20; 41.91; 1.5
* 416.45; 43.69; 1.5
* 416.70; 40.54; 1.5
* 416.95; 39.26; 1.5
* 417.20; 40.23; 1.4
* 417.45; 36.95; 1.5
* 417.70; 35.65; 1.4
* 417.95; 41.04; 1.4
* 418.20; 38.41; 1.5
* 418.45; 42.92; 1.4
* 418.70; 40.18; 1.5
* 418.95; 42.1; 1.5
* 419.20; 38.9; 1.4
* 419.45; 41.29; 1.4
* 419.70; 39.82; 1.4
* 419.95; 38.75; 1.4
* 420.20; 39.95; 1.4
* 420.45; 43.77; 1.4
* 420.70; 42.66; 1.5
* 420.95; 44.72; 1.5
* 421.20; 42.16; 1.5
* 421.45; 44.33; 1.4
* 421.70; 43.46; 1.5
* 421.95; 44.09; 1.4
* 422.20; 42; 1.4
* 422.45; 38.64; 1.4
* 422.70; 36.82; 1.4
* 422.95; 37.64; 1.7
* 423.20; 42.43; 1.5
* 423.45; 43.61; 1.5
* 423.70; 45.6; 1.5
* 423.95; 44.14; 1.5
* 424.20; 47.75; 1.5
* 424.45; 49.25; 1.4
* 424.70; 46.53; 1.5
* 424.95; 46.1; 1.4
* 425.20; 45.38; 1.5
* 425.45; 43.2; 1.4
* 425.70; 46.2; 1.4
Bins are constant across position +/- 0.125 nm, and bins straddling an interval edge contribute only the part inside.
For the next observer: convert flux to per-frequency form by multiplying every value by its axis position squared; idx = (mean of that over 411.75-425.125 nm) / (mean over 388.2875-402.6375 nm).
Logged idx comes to 1.54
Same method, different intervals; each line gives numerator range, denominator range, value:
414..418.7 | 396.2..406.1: 1.13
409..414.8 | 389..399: 1.78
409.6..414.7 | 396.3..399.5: 1.54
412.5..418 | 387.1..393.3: 1.84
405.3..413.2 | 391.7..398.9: 1.83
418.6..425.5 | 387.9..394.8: 2.05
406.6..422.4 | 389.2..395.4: 1.86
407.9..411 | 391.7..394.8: 2.20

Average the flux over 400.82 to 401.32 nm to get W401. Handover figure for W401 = 44.1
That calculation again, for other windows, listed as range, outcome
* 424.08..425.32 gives 47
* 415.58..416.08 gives 40.4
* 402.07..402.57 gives 44.5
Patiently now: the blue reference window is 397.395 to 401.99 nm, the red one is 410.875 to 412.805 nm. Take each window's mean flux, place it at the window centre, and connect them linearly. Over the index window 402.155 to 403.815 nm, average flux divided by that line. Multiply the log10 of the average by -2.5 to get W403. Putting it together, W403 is -0.03 mag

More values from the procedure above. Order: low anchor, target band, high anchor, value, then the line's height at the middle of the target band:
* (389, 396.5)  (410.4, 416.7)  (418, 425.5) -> -0.117 mag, 37.6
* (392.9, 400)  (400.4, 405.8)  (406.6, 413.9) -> -0.236 mag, 34.7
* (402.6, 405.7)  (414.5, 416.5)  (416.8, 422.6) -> 0.013 mag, 41.2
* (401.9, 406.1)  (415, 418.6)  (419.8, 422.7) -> 0.053 mag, 42.1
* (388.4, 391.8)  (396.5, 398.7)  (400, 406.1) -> 0.361 mag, 36.3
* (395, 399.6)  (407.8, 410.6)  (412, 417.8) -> -0.161 mag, 37.1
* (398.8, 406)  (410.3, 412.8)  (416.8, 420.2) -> -0.051 mag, 41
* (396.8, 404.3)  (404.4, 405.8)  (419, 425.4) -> -0.064 mag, 39.9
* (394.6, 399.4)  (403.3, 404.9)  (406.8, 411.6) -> -0.138 mag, 36.8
